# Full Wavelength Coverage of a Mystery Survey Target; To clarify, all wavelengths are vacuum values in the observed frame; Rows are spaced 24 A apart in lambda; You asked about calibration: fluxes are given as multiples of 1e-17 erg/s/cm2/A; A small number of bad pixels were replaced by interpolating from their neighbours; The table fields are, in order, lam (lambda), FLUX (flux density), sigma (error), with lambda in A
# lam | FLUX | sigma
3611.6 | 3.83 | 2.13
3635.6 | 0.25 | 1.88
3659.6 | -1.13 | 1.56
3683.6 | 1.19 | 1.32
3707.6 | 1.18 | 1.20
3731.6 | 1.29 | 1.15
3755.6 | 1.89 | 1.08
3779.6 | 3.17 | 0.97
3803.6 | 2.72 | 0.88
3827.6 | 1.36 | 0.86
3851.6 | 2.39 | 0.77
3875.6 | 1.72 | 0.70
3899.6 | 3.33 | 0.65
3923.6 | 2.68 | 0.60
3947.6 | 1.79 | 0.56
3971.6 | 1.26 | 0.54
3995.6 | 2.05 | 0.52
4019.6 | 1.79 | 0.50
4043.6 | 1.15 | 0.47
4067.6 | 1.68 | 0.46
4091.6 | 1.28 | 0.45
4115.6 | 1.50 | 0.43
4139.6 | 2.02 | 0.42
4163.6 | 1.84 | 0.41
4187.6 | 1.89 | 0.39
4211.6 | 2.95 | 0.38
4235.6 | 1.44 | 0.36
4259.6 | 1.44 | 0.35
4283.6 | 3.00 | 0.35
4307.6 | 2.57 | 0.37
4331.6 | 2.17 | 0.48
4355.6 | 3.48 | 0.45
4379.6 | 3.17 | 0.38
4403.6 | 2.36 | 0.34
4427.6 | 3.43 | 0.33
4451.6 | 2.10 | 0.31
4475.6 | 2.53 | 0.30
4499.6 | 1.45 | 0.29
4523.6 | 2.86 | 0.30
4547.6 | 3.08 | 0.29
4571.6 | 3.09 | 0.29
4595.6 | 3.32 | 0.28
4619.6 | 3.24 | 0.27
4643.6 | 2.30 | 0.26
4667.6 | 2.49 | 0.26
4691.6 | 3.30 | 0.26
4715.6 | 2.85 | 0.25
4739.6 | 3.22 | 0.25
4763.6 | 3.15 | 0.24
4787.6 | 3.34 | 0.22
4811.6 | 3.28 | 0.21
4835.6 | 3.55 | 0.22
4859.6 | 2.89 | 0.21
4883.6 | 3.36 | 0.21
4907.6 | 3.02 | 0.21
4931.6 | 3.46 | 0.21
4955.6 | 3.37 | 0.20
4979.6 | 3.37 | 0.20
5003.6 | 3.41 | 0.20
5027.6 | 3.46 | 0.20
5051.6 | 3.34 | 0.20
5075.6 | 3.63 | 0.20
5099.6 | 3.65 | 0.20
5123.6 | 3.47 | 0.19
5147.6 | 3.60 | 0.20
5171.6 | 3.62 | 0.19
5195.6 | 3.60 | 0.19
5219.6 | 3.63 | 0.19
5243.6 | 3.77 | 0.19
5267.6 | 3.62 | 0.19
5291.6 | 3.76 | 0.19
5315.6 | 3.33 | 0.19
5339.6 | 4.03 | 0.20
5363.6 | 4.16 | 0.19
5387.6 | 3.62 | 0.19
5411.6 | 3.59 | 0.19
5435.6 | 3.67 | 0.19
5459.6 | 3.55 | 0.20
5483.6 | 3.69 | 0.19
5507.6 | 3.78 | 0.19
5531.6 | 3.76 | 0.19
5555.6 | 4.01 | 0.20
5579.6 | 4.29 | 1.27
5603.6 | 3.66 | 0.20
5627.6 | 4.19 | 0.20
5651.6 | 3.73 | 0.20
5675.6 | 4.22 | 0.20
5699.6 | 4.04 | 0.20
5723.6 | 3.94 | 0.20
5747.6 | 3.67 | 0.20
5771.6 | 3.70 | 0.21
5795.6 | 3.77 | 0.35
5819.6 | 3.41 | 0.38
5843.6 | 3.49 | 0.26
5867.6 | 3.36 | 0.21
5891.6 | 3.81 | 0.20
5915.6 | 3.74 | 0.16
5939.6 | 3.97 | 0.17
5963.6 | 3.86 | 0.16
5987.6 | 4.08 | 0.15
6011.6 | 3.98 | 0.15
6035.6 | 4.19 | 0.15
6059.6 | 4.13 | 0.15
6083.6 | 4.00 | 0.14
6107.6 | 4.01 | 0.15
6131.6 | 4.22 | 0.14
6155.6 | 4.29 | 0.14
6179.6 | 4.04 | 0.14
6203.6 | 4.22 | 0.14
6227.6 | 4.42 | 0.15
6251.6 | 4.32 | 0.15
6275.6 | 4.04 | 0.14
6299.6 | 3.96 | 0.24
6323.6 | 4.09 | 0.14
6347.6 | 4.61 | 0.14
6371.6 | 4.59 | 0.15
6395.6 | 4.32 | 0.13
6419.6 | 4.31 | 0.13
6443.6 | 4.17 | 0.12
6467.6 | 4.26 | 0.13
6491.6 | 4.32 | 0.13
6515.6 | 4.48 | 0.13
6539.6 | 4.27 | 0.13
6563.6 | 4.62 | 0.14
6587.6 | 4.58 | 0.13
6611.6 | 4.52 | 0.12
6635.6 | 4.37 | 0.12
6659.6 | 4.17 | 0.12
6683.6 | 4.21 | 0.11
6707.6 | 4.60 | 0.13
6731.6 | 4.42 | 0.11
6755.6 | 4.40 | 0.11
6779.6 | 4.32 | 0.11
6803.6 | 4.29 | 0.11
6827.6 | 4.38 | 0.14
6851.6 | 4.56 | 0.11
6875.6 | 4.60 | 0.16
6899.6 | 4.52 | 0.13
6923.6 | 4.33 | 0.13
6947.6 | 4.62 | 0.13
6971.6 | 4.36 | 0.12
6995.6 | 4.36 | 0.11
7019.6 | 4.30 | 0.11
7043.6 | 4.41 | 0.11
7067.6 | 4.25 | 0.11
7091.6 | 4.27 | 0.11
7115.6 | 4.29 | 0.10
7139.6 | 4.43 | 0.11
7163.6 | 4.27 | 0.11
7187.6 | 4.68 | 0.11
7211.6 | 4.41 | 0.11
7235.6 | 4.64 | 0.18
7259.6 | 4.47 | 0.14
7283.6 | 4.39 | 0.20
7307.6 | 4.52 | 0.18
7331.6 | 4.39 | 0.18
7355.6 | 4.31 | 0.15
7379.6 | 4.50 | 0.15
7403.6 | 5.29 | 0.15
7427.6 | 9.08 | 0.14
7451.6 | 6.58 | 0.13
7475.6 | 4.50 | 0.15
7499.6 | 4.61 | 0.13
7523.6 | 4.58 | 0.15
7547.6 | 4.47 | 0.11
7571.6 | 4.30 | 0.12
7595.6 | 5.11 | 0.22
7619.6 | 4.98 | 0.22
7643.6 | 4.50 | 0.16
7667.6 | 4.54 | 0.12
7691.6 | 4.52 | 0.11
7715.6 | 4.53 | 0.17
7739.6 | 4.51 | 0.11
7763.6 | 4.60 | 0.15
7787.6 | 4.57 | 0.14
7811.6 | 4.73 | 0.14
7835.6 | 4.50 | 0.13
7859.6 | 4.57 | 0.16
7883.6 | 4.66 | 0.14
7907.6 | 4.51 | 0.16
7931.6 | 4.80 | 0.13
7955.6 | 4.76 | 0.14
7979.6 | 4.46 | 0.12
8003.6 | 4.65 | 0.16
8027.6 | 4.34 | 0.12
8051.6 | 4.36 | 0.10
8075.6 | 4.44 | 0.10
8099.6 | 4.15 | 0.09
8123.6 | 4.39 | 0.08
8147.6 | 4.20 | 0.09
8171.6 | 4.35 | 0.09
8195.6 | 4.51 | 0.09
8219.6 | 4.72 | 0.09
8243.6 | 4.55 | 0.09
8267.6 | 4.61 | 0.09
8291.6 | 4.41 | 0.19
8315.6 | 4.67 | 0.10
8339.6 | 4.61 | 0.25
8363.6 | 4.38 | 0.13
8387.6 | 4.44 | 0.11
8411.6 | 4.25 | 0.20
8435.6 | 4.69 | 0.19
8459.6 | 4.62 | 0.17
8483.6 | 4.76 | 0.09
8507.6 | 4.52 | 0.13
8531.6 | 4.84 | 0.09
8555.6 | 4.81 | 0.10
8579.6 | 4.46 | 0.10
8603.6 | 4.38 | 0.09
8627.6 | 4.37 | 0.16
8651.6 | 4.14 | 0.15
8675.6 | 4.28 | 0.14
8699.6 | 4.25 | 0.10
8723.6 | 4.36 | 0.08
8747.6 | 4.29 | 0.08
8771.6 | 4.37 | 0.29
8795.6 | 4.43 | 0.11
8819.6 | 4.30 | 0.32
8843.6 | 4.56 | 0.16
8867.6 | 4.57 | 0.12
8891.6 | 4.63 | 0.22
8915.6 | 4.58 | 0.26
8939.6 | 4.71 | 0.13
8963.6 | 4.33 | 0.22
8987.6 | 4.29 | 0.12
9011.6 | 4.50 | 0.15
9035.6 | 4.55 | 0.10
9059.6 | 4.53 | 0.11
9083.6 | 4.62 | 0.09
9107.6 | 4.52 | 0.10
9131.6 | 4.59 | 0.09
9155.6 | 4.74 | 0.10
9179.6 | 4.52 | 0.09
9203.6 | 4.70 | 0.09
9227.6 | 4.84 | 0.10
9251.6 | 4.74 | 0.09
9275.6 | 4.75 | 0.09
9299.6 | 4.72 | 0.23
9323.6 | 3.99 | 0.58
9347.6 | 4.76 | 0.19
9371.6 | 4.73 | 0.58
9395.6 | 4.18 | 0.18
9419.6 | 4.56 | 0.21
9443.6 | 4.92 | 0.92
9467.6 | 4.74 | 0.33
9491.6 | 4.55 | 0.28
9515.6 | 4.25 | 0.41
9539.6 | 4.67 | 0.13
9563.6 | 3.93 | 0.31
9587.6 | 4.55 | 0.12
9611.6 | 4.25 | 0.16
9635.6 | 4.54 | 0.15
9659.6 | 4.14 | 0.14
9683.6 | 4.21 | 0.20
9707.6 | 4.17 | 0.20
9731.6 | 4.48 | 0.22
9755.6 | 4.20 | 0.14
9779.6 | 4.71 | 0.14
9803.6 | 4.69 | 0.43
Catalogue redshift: 0.132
